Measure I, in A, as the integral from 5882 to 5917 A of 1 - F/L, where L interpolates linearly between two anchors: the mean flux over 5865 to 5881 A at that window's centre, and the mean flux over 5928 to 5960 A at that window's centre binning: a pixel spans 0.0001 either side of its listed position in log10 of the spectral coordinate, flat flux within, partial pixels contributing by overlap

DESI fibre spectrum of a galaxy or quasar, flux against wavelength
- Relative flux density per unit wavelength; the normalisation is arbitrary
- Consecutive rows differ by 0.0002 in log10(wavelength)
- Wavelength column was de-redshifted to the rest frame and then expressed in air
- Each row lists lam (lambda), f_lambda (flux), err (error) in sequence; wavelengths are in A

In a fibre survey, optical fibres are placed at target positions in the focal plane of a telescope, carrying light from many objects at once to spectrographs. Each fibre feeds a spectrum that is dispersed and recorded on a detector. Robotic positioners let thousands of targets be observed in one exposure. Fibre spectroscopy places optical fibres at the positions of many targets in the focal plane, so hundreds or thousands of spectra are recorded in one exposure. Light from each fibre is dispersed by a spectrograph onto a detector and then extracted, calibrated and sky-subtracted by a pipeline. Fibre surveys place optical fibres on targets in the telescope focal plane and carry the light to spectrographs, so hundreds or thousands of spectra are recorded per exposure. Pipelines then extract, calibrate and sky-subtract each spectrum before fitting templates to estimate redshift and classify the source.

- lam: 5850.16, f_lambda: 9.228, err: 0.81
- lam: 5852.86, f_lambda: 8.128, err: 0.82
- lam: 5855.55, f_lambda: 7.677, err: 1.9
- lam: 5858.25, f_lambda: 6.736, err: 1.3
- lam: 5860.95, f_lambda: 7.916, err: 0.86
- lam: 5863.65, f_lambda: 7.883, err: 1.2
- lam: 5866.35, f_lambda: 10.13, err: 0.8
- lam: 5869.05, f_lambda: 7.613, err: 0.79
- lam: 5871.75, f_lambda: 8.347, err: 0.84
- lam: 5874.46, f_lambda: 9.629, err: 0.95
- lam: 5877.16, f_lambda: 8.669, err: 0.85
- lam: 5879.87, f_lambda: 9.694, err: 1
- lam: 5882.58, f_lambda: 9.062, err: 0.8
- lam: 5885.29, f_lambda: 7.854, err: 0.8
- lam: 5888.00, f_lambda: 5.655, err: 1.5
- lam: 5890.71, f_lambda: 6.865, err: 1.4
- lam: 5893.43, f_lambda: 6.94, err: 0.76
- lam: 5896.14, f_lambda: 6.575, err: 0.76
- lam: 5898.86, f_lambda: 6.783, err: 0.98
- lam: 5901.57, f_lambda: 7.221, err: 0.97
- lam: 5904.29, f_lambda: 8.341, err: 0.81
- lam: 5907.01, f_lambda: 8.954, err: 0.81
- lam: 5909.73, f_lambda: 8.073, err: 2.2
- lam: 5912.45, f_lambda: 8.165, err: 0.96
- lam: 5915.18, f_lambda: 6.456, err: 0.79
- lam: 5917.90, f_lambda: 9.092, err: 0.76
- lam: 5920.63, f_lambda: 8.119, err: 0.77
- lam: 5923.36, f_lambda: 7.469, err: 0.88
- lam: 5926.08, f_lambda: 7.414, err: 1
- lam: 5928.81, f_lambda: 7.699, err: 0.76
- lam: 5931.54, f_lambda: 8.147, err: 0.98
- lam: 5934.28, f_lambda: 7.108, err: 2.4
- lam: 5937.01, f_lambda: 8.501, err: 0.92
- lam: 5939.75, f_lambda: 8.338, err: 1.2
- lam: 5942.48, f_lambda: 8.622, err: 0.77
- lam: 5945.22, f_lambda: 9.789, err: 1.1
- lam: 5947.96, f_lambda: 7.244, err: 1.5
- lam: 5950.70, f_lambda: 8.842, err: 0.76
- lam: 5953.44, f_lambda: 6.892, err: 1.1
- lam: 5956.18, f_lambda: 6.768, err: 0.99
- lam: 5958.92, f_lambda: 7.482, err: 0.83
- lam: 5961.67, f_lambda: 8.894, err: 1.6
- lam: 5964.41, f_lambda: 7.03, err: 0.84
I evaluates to 4.7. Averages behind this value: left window 9.01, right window 7.96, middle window 7.44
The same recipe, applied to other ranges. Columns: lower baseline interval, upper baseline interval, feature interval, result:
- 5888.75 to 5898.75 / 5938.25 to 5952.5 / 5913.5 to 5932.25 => -0.08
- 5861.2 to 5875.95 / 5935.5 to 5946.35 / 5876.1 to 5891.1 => 1.14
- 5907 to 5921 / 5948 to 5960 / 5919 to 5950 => -1.25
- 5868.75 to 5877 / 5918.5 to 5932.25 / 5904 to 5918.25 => -0.08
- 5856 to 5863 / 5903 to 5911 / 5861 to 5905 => -0.23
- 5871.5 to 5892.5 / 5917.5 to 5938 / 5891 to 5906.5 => 1.58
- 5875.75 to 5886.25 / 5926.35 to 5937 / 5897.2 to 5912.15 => 0.82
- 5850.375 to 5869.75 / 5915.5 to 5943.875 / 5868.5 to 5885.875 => -1.53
